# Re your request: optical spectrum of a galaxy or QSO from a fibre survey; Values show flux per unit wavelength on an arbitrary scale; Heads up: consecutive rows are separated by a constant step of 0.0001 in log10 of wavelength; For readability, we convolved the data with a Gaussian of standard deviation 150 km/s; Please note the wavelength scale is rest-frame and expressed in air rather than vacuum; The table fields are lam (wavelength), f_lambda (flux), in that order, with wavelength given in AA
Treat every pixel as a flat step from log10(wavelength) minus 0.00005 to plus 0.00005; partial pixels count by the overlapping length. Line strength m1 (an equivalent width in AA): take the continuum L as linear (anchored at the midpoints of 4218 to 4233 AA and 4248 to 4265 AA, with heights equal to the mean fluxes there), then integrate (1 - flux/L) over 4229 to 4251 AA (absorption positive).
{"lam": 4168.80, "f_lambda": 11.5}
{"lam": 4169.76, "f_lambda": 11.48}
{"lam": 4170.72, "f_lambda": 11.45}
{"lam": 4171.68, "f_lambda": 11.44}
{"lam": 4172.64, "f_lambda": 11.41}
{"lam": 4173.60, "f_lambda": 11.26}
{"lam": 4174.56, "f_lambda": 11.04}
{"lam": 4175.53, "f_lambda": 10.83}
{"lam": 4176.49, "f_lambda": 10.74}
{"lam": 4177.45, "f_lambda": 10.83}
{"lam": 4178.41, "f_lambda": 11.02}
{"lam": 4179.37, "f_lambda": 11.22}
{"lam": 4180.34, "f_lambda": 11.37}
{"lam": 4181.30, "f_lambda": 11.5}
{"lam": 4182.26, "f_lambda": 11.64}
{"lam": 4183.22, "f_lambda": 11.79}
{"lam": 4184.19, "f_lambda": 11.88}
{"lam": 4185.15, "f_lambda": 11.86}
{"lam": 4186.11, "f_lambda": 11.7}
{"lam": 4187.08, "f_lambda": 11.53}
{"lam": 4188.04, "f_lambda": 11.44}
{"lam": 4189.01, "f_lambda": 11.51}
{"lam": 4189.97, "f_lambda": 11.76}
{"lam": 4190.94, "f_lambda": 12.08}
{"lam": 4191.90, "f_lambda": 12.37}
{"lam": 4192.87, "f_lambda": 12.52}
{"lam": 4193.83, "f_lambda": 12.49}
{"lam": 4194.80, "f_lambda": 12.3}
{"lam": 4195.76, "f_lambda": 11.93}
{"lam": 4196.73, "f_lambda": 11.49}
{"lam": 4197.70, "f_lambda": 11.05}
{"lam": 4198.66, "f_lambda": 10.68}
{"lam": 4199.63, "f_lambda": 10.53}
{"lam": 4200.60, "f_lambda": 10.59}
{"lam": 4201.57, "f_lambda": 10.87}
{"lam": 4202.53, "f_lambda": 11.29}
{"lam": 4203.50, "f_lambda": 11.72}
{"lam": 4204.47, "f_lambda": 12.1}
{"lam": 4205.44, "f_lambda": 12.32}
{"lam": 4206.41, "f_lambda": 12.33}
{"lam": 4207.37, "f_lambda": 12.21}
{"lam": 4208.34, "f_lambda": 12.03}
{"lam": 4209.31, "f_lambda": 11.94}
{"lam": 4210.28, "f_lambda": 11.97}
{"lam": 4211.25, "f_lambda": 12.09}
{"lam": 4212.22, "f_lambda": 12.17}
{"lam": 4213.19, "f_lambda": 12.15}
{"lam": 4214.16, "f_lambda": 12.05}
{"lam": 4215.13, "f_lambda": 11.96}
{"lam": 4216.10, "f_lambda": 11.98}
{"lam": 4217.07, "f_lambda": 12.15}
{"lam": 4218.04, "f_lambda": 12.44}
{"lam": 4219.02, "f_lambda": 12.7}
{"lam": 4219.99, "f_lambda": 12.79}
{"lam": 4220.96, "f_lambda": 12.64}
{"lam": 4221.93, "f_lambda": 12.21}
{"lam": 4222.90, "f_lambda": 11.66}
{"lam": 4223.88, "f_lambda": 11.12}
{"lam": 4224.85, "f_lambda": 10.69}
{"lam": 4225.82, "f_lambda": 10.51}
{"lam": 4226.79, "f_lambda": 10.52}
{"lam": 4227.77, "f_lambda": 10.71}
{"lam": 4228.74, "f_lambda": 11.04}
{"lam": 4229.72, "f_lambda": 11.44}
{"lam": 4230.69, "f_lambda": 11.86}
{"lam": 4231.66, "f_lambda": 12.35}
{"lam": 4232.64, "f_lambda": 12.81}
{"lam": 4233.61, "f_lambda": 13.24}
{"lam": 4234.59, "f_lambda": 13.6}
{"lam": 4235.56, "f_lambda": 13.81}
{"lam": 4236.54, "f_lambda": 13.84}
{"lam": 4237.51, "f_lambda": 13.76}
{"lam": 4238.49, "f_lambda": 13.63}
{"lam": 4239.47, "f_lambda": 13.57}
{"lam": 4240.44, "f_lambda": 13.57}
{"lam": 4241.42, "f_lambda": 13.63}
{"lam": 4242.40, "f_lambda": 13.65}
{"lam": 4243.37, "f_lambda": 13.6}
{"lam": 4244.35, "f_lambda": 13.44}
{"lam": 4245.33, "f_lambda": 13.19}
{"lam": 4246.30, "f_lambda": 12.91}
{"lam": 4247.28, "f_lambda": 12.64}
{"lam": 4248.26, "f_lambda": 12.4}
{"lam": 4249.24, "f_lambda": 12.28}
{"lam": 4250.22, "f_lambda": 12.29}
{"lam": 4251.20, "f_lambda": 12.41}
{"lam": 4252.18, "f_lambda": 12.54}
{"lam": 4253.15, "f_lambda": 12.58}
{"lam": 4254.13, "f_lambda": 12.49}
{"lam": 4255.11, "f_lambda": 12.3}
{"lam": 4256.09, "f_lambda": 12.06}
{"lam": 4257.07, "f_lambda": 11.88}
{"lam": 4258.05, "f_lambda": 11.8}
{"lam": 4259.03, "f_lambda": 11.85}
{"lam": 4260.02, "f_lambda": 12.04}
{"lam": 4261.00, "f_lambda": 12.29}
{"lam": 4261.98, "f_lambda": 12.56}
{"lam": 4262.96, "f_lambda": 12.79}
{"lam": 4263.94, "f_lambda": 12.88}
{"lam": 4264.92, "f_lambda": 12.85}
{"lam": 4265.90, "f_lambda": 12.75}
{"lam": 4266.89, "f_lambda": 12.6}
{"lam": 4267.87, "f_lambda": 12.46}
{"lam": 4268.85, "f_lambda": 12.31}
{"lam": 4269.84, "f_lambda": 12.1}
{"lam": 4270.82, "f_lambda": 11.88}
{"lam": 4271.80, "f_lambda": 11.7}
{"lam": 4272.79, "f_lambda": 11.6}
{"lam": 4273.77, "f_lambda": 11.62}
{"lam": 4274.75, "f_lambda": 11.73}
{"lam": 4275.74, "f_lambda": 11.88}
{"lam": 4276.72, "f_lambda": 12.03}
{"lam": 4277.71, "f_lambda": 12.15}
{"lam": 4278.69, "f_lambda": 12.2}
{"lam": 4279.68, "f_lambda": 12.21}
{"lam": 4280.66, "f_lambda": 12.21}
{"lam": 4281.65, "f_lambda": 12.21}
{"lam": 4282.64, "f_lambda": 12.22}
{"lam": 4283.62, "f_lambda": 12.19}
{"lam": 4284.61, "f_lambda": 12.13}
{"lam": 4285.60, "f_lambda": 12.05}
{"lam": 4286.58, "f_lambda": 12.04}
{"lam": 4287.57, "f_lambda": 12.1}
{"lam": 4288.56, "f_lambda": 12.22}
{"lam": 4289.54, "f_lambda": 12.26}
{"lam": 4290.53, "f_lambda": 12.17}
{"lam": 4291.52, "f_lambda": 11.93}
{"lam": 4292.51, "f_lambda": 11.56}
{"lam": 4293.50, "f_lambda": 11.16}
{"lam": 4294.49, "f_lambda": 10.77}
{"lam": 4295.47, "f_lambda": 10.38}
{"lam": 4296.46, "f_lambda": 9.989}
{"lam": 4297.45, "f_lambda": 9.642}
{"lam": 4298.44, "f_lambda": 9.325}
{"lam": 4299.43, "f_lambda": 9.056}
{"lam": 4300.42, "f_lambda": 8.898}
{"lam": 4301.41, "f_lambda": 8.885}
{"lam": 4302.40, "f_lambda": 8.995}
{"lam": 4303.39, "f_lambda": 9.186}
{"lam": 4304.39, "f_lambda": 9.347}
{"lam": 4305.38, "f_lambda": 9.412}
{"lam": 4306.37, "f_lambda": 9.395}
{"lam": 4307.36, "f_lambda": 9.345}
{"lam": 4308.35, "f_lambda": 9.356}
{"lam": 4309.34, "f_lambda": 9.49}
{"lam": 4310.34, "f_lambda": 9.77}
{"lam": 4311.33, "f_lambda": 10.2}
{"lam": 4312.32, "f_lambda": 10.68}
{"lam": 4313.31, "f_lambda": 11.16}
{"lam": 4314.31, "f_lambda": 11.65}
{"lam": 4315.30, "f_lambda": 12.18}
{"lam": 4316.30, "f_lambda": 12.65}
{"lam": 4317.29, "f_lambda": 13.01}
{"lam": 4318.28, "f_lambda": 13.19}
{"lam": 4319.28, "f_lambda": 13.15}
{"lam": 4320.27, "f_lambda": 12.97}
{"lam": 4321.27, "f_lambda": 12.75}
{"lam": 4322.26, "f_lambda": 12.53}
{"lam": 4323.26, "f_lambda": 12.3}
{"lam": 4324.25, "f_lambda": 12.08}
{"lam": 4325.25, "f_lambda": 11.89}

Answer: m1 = -1.93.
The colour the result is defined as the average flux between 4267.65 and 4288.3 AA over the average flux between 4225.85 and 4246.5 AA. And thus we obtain 0.9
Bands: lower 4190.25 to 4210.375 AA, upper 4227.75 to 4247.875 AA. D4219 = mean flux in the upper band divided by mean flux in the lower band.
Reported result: 1.11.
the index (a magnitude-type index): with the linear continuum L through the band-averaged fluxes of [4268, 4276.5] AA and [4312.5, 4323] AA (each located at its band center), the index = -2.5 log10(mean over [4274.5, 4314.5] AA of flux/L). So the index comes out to 0.12 mag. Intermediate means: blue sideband 11.9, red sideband 12.5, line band 10.9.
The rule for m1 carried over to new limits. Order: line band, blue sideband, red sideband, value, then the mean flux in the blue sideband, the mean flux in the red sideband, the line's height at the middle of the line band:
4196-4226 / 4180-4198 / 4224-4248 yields 1.1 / 11.8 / 12.6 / 12.2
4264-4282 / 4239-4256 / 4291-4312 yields -1.1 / 12.9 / 9.82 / 11.4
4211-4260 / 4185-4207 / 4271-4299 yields -3.2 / 11.7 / 11.6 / 11.7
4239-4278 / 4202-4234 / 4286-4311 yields -4.9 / 11.9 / 10.3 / 11.1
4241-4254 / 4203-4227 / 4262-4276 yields -0.8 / 12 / 12.2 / 12.1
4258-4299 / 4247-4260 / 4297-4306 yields -4.8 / 12.2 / 9.19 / 10.7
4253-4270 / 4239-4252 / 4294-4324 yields 0.1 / 13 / 10.7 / 12.4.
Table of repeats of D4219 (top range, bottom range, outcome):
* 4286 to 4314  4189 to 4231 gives 0.88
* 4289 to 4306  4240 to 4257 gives 0.80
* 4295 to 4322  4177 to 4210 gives 0.90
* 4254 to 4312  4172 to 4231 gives 0.97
